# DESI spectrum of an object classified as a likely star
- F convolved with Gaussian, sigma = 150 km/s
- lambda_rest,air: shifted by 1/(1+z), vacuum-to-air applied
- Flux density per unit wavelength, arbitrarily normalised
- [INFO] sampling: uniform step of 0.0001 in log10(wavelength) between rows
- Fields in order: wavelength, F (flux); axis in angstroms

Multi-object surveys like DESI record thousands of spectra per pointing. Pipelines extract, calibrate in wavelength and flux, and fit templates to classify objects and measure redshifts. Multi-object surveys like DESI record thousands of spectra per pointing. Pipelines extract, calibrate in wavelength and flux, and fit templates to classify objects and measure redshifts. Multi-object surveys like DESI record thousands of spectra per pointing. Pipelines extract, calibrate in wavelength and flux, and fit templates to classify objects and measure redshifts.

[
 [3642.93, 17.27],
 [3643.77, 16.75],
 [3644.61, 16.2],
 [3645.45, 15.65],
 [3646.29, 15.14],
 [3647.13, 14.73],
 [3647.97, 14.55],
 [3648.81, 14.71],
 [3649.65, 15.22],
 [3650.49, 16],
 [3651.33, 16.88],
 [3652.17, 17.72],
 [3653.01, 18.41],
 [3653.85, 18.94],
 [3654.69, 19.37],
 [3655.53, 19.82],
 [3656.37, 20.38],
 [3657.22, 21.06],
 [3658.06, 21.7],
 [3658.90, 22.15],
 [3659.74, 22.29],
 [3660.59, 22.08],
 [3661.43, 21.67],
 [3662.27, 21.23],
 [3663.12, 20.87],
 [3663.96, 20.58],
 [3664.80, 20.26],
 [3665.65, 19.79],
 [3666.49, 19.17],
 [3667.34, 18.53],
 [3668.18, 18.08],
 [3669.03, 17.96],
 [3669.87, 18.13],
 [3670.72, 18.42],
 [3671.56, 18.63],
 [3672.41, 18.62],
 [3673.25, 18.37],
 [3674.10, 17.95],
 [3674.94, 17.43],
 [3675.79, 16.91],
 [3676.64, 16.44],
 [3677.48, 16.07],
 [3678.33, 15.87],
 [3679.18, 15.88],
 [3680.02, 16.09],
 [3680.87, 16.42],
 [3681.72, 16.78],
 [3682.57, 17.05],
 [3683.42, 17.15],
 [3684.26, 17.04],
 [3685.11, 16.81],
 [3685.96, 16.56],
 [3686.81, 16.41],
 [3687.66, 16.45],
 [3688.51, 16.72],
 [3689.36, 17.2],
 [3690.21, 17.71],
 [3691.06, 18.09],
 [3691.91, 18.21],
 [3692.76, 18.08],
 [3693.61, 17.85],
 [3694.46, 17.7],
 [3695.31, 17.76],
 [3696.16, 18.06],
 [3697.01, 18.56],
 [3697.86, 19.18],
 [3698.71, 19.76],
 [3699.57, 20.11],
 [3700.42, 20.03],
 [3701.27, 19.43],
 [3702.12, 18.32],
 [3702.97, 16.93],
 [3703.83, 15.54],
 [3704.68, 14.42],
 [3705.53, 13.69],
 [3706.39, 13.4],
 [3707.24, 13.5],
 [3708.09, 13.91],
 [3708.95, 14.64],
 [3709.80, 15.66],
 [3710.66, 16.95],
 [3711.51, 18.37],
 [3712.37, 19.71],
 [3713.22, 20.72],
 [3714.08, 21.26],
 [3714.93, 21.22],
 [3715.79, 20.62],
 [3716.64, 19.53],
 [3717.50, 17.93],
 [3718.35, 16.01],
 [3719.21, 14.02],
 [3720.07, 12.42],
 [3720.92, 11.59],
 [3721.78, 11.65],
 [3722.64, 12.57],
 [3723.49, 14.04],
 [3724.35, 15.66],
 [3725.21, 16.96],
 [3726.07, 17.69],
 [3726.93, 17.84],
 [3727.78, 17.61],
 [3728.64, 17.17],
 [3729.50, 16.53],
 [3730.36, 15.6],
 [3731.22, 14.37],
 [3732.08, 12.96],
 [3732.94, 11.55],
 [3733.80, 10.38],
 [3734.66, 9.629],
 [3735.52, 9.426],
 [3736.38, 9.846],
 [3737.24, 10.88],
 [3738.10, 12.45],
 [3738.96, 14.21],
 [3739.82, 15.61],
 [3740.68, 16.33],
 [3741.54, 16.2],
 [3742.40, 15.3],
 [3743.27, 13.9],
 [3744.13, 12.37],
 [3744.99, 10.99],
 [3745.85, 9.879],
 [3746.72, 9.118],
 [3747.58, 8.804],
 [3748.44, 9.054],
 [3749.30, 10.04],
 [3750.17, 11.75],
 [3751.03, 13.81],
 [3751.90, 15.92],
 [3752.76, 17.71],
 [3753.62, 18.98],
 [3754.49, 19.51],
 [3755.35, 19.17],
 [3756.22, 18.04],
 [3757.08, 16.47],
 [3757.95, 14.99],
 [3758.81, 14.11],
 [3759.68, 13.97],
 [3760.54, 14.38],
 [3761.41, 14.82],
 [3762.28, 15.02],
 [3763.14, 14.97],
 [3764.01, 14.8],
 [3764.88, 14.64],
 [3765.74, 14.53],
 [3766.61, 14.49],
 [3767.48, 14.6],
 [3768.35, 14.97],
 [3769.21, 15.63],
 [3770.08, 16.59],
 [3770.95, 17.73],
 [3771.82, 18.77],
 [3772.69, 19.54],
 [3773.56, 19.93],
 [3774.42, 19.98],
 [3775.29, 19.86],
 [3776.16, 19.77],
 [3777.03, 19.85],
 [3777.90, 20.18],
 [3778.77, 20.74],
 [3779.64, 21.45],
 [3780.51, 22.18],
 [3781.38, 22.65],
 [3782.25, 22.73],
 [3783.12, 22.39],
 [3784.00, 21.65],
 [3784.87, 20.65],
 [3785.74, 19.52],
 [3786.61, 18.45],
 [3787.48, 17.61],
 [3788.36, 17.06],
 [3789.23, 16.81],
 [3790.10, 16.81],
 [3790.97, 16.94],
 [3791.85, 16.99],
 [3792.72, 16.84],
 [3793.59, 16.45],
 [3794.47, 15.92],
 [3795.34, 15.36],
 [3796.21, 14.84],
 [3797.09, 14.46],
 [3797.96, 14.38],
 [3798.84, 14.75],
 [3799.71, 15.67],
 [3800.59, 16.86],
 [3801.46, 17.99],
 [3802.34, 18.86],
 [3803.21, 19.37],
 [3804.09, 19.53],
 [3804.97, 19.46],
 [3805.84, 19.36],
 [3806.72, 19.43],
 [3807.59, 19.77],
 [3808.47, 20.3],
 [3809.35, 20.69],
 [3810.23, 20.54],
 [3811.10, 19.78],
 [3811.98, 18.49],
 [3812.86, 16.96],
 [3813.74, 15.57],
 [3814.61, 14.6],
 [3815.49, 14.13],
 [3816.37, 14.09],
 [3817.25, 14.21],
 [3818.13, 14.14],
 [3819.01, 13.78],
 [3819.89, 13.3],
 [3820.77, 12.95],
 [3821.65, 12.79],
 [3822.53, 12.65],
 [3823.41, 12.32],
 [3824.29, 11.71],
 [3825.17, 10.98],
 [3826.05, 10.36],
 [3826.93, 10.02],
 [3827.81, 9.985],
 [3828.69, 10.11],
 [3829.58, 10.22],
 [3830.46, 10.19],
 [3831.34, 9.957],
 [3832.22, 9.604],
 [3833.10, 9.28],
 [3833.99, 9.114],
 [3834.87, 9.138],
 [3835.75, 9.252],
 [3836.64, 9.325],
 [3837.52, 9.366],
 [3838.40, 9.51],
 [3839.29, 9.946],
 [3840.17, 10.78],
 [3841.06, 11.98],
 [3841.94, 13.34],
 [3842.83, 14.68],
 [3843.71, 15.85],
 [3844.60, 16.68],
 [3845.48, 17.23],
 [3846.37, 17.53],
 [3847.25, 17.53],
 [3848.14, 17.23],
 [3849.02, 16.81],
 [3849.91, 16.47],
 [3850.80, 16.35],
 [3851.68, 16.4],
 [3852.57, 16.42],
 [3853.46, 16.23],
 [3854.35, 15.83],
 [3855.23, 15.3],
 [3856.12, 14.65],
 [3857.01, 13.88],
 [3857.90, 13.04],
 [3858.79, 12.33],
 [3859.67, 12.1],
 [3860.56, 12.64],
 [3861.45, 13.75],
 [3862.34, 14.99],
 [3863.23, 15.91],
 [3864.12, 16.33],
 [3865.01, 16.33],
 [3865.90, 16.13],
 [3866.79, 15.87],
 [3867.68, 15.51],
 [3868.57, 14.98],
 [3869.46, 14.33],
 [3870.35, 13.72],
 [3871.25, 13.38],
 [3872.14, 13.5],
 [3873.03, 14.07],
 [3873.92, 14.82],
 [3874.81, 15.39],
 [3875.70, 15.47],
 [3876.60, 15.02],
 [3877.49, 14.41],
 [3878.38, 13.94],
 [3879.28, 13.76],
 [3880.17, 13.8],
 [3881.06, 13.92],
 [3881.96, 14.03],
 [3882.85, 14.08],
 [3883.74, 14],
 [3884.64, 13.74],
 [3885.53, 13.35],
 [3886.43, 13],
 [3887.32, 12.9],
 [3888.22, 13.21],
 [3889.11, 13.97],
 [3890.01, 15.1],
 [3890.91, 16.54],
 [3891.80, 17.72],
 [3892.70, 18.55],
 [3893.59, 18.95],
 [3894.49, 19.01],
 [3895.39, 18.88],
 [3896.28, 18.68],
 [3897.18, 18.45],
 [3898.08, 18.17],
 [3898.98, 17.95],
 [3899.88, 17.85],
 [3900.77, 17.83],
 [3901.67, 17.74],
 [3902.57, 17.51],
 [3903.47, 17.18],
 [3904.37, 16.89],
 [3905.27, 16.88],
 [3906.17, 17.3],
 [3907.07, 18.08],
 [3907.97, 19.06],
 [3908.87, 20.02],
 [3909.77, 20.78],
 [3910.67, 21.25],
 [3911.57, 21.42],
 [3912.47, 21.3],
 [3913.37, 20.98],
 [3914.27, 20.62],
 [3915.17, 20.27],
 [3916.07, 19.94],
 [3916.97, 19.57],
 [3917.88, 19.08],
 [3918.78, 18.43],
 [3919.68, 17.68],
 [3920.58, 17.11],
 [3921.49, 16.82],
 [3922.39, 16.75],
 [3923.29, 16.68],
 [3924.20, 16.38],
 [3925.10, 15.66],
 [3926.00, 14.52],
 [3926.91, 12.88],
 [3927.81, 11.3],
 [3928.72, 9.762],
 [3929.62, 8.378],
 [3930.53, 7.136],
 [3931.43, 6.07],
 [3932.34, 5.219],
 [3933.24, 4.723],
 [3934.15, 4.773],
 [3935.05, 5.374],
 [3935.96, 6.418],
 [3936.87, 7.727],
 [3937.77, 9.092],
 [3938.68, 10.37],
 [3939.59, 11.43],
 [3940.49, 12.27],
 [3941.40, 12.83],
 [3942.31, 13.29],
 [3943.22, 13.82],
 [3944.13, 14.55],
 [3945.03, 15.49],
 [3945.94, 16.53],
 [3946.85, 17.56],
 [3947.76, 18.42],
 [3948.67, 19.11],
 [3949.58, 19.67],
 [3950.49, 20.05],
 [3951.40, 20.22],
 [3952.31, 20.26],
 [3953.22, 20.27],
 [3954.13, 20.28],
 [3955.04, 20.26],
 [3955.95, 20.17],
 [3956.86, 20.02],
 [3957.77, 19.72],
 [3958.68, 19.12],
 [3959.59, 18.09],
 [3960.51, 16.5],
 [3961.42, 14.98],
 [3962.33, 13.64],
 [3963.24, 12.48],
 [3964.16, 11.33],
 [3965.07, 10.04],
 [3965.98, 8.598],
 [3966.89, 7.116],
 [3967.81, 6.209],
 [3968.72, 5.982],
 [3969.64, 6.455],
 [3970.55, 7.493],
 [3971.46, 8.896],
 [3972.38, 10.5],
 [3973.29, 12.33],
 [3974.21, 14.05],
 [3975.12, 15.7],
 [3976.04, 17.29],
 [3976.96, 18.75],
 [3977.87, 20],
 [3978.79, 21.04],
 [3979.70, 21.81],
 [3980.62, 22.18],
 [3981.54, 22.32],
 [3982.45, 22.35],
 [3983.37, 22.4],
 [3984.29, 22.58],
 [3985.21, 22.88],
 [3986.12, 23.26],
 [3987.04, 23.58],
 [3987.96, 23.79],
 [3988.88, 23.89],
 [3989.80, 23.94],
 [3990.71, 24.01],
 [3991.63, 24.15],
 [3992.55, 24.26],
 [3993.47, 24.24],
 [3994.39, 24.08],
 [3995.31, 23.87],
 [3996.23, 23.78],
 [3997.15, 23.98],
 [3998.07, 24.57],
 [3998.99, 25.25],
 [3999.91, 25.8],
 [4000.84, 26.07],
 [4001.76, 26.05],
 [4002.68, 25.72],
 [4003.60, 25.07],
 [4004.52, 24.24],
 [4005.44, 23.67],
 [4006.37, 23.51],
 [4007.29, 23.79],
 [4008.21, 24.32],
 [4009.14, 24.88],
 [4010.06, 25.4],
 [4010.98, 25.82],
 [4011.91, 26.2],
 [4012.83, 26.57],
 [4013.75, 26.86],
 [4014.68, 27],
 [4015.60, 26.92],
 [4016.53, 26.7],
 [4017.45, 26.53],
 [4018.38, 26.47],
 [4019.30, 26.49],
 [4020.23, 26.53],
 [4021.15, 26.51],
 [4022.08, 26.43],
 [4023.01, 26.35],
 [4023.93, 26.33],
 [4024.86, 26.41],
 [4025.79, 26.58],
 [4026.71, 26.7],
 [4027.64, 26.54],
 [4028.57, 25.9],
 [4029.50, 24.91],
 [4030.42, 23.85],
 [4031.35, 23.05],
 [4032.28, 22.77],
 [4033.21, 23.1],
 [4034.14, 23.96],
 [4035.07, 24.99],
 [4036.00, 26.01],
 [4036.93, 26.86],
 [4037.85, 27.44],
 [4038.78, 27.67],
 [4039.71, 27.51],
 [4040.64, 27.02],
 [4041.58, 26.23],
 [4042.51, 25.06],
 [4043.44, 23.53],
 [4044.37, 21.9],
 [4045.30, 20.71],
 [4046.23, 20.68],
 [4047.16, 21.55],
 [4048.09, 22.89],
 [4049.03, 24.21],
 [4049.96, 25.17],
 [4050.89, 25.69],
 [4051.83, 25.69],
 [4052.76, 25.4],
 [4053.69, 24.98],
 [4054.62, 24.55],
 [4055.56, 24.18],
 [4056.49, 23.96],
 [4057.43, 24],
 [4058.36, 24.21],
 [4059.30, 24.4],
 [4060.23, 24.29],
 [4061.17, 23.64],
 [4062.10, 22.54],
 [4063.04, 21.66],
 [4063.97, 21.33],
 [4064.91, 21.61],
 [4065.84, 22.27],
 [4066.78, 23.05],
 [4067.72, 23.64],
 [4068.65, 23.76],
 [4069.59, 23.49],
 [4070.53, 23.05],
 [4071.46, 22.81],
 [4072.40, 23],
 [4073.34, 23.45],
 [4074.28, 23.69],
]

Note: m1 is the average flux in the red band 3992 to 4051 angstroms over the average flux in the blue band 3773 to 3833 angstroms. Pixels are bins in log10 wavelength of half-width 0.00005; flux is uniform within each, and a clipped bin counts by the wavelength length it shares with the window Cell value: 1.5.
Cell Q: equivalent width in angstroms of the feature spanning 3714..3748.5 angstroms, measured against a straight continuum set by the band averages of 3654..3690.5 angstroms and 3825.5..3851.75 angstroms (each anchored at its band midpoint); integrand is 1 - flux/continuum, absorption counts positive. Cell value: 4.7 angstroms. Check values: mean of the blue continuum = 18.5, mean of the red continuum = 12.4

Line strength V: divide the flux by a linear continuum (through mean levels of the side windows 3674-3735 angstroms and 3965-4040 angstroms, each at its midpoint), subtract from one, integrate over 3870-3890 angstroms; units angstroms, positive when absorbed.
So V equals 6.0 angstroms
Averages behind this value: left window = 16.5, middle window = 14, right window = 22.5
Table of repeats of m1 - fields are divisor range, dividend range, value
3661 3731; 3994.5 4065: 1.44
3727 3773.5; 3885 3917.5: 1.25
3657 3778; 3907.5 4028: 1.14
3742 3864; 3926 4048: 1.29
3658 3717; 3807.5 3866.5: 0.77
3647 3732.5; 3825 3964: 0.85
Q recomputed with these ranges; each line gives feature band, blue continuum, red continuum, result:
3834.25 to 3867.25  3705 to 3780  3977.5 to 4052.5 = 8.5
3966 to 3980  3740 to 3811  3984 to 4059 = 6.4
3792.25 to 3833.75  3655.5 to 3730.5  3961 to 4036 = 9.3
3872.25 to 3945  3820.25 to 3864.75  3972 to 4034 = 9.3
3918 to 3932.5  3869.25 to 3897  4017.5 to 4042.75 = 3.7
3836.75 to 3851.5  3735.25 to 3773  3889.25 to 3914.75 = 2.2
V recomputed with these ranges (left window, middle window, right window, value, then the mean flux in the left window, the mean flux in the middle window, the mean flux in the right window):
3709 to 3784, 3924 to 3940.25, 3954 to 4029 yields 8.75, 15.9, 9.22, 21.3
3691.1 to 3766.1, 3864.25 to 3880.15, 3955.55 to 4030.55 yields 3.32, 15.4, 14.7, 21.4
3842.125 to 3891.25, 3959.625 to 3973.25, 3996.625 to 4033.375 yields 7.21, 14.9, 10.3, 25.5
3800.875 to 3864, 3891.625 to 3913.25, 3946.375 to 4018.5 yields -1.94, 14.4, 18.7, 20.3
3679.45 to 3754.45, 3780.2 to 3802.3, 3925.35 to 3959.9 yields -4.10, 15.6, 17.8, 13.9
